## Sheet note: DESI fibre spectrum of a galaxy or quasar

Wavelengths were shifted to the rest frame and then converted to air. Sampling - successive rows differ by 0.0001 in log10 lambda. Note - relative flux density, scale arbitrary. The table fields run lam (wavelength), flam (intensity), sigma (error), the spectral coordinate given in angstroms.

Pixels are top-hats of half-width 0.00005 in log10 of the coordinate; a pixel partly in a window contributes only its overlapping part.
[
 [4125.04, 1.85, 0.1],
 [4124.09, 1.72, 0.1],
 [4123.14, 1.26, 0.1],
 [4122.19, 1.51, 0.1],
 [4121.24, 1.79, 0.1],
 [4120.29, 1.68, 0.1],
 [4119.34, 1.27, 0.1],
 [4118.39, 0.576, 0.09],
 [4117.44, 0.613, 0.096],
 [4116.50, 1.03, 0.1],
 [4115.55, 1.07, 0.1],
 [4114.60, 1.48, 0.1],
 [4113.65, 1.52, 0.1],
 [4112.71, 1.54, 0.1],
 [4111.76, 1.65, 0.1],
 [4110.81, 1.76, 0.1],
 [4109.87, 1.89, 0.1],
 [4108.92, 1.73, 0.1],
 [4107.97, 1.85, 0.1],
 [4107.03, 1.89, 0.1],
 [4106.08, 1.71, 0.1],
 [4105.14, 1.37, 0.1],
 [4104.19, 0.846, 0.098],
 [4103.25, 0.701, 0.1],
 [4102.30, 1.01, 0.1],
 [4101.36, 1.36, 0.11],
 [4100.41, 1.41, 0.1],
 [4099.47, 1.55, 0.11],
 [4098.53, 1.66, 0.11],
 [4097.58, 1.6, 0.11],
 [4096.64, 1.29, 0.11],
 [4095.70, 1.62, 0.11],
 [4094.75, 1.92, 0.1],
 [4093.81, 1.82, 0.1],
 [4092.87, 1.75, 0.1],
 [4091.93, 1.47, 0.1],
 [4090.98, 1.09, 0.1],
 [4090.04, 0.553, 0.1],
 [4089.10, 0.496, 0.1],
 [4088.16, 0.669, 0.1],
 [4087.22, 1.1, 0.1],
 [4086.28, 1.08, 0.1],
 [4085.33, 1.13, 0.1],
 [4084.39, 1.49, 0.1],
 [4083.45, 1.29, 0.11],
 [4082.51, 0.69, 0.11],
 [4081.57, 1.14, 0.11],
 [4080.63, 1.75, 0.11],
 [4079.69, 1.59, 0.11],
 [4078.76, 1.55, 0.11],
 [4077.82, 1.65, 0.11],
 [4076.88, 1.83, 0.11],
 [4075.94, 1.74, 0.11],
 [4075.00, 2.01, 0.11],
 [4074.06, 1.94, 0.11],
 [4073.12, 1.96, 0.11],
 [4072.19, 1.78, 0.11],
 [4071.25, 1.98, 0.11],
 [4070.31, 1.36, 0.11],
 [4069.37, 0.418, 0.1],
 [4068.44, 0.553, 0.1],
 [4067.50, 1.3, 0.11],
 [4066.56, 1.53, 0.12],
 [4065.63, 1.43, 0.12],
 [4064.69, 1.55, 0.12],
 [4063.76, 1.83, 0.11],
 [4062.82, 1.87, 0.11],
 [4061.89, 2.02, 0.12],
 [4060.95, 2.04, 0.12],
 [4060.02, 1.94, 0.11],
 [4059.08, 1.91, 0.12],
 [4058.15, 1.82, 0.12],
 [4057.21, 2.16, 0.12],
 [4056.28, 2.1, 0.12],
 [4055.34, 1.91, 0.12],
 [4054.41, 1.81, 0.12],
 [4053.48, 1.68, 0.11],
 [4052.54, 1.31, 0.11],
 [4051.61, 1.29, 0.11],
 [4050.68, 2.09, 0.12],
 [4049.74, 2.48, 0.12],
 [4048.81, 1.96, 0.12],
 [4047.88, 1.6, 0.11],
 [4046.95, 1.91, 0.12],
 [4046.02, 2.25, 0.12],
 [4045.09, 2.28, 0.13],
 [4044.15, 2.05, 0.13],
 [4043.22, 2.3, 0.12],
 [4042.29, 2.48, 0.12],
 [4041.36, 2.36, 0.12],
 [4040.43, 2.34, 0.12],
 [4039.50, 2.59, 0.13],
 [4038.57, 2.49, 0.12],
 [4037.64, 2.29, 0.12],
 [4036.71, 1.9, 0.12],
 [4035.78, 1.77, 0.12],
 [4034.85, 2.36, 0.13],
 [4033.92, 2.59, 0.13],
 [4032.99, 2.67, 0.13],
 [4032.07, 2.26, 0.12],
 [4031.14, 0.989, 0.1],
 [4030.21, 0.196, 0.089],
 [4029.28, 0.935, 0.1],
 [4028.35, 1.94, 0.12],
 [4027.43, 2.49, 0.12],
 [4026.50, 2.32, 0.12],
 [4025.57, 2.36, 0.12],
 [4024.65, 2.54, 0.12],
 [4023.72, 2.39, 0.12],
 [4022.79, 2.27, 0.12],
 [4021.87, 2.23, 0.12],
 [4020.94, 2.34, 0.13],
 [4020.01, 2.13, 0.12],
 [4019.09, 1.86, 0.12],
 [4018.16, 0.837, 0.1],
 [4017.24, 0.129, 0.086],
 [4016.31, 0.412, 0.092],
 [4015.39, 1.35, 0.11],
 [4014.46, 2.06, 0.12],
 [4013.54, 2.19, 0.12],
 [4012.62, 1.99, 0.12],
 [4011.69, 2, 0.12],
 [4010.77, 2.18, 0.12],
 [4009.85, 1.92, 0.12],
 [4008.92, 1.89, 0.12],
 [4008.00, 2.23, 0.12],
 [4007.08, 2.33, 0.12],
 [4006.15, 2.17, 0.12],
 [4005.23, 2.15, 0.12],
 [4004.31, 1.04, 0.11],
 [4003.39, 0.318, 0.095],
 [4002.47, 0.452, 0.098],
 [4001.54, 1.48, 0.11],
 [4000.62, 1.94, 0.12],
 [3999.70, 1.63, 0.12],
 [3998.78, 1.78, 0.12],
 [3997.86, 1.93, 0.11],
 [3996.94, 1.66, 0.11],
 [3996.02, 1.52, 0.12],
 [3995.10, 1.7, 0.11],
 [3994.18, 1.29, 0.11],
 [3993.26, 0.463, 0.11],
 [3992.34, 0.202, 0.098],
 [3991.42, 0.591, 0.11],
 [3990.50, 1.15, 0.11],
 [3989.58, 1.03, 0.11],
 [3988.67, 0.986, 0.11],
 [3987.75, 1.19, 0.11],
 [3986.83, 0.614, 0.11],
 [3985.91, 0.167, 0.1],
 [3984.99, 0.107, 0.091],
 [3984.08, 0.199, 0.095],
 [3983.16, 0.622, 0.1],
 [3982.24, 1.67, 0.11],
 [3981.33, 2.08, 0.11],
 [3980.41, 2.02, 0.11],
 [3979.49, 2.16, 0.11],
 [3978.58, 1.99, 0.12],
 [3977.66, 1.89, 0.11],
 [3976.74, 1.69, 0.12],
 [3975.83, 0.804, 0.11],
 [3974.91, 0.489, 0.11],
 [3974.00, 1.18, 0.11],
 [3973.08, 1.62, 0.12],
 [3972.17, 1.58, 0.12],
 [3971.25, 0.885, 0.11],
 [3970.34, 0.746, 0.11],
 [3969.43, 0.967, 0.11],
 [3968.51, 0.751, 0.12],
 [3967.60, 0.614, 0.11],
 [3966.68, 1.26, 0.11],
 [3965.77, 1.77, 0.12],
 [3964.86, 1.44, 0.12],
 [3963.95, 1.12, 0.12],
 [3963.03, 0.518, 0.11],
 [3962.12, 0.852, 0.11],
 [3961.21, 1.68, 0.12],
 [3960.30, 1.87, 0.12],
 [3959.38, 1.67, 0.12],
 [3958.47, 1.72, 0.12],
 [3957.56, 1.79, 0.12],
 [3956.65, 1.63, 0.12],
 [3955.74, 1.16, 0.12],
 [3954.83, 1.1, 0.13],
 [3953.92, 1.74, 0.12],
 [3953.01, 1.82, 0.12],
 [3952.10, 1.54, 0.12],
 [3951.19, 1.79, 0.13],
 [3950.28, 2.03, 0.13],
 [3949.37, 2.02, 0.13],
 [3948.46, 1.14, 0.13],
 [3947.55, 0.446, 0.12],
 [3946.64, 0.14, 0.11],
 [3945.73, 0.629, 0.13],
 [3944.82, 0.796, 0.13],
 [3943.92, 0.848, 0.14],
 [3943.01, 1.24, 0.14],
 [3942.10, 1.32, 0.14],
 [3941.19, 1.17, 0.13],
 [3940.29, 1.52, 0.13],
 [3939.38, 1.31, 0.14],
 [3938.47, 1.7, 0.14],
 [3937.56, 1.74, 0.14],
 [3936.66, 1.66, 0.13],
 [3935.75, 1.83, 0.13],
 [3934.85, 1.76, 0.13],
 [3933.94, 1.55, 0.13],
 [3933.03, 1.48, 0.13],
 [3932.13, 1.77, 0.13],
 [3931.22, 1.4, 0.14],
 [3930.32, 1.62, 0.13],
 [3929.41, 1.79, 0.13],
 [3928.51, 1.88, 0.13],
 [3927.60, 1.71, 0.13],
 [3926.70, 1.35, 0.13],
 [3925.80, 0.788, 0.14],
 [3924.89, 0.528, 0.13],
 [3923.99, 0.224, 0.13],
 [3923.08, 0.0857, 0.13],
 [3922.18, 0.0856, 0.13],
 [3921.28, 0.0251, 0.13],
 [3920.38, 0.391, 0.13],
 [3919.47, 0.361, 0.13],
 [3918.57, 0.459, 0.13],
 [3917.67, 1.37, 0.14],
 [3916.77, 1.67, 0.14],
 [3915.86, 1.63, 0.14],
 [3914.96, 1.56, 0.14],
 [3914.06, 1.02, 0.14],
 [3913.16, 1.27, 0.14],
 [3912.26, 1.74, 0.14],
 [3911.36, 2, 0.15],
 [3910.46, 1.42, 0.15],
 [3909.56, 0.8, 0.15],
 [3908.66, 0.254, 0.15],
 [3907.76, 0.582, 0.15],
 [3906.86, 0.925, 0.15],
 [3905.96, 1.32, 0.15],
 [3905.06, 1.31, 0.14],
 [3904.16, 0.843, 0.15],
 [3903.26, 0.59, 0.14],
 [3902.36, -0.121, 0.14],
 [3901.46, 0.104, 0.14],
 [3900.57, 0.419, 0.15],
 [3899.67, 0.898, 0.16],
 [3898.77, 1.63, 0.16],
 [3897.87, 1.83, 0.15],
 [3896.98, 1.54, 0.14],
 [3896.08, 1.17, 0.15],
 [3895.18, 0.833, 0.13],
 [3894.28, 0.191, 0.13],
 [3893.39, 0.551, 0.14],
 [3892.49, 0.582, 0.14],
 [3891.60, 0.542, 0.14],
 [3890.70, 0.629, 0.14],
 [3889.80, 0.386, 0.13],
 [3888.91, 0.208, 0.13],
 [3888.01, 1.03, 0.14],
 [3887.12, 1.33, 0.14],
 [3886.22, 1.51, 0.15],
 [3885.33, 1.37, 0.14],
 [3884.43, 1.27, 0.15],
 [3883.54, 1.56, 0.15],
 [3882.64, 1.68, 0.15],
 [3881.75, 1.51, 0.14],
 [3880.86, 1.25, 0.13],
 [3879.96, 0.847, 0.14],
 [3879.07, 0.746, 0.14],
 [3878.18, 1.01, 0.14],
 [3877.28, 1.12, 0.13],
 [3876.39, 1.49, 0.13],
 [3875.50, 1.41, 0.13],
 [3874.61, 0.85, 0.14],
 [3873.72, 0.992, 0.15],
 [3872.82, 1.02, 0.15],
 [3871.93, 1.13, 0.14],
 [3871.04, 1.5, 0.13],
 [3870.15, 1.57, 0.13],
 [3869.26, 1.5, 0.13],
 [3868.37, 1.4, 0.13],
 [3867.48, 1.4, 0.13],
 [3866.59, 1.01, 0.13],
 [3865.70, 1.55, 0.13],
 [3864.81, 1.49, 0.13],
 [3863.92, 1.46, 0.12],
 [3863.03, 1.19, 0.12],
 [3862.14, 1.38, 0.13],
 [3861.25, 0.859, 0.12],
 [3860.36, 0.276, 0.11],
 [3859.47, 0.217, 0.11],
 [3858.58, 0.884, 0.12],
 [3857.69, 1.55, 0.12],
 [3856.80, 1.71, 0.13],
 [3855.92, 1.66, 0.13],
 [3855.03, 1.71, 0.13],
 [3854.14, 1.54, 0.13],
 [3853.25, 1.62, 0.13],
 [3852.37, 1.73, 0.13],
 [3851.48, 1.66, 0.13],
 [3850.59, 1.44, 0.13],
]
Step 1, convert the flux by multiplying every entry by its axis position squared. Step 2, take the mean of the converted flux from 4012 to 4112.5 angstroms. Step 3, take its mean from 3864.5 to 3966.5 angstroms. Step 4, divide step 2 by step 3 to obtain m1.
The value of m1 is 1.55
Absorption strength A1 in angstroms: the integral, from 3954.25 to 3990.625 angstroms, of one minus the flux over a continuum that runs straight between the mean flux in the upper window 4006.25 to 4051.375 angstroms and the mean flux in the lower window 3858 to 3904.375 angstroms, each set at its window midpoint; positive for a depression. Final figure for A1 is 8.8 angstroms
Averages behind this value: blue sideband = 1.03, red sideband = 1.99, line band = 1.22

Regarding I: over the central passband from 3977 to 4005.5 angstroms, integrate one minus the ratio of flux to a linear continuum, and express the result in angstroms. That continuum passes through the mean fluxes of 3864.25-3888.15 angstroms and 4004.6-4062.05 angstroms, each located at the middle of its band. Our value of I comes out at 8.9 angstroms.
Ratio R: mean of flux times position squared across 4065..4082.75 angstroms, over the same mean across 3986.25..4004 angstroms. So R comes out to 1.4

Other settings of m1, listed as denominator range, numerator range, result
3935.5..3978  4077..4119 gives 1.11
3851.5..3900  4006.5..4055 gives 1.80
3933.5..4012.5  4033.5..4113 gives 1.30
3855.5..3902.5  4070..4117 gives 1.49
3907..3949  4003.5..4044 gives 1.80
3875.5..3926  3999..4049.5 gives 2.15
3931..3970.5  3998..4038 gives 1.38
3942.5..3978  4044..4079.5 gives 1.47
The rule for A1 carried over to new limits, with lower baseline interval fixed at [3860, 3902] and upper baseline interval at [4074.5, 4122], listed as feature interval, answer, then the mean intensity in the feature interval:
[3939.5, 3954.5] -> -1.04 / 1.26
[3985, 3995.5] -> 3.58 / 0.816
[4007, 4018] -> -3.56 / 1.68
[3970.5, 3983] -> -2.88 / 1.5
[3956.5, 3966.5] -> -2.09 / 1.45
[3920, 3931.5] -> 2.42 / 0.911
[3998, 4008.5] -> -2.91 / 1.6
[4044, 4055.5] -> -4.96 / 1.89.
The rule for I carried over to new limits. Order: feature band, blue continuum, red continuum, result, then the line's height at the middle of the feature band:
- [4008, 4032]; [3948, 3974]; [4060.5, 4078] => -4.2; 1.51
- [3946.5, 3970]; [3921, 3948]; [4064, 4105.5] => -3.1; 1.19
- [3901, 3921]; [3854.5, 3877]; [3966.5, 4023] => 5.0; 1.29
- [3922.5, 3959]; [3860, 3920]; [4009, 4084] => -0.5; 1.32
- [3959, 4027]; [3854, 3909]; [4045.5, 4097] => -2.9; 1.36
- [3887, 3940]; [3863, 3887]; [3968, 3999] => 8.4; 1.25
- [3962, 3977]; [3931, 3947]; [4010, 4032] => 4.2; 1.49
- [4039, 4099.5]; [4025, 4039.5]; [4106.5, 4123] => 3.8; 1.75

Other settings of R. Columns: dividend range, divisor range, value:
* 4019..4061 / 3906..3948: 1.92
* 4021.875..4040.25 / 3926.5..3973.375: 1.58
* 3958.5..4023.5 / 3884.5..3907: 1.67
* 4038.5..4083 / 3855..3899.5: 1.72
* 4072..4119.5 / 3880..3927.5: 1.64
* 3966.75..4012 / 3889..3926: 1.63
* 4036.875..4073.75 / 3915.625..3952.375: 1.67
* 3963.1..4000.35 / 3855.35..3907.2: 1.17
